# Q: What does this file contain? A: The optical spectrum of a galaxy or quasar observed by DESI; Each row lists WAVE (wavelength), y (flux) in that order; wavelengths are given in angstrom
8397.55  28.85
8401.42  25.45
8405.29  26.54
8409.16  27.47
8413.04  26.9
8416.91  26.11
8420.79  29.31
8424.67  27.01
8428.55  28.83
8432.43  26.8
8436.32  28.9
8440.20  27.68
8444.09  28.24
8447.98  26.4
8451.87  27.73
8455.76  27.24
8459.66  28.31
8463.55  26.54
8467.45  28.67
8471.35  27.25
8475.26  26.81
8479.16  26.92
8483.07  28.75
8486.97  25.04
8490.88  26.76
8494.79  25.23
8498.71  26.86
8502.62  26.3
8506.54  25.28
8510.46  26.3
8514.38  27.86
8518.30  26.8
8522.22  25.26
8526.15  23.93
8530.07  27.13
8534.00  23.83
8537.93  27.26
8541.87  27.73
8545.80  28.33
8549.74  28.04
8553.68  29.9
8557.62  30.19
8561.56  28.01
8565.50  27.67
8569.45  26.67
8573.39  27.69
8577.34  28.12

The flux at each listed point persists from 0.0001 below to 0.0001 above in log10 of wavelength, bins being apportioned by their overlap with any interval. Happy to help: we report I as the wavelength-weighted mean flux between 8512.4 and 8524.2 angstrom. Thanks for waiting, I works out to 26.6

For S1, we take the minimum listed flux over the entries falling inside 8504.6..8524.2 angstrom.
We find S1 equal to 25.26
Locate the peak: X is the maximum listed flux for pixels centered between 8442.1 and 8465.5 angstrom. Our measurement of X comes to 28.31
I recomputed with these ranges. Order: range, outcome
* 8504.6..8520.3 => 26.6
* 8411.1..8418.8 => 26.5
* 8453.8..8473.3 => 27.6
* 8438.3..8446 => 28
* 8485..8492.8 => 25.9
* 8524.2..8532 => 25.6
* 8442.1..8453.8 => 27.5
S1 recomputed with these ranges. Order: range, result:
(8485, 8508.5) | 25.04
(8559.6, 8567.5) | 27.67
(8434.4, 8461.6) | 26.4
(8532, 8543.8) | 23.83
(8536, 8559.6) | 27.26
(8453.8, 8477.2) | 26.54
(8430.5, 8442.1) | 26.8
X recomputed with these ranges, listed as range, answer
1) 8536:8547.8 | 28.33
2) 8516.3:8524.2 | 26.8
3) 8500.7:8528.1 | 27.86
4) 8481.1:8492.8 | 28.75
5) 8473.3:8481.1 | 26.92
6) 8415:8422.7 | 29.31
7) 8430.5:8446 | 28.9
